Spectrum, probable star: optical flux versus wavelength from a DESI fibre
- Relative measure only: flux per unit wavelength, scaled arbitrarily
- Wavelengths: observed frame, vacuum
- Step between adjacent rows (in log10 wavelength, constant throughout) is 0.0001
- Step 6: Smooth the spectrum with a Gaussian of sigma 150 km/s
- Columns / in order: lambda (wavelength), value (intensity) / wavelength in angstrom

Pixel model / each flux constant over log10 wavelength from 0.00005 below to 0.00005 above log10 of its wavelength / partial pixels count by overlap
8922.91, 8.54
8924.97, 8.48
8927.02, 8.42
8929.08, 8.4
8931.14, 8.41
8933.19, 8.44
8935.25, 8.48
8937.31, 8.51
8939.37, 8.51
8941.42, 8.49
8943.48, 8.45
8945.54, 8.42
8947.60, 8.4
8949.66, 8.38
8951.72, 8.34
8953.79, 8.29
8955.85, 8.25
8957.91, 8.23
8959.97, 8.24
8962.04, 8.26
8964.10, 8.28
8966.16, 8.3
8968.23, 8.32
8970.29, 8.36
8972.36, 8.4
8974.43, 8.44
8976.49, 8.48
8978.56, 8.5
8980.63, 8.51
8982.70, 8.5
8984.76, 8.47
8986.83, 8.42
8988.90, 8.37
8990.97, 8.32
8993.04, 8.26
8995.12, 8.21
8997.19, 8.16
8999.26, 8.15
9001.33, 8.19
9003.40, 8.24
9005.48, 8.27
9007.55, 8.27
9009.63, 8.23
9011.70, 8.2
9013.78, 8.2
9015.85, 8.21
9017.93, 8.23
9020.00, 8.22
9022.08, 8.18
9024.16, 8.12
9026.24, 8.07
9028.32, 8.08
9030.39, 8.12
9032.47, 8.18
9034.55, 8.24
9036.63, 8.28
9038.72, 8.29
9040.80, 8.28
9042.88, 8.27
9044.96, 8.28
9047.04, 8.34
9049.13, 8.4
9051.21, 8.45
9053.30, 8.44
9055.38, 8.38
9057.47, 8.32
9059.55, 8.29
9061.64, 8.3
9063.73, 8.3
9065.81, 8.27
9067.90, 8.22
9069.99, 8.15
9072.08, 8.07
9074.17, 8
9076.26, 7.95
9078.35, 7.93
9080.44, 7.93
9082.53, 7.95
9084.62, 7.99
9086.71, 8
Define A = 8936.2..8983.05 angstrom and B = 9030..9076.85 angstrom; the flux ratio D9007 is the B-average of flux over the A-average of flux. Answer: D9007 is 0.98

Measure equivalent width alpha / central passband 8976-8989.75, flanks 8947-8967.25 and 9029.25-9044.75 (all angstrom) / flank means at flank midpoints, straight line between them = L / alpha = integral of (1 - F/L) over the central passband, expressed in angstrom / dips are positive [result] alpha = -0.3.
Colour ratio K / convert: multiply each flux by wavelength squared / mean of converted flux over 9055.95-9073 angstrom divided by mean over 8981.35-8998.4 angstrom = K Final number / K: 1.00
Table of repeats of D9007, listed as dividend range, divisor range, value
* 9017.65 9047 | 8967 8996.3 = 0.98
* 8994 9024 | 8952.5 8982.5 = 0.98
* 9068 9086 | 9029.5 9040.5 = 0.97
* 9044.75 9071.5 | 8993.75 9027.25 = 1.01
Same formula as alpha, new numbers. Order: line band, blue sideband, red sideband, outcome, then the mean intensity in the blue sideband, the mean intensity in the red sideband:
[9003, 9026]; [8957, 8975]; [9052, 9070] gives 0.3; 8.31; 8.31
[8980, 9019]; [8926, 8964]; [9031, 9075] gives 0.2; 8.38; 8.27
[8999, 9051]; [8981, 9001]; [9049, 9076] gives 0.4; 8.32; 8.26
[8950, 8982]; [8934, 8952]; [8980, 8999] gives 0.2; 8.45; 8.35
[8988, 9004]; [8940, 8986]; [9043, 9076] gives 0.2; 8.38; 8.27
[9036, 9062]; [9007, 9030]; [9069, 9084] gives -0.8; 8.18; 8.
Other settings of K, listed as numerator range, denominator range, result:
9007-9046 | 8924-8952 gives 0.99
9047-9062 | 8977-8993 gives 1.01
